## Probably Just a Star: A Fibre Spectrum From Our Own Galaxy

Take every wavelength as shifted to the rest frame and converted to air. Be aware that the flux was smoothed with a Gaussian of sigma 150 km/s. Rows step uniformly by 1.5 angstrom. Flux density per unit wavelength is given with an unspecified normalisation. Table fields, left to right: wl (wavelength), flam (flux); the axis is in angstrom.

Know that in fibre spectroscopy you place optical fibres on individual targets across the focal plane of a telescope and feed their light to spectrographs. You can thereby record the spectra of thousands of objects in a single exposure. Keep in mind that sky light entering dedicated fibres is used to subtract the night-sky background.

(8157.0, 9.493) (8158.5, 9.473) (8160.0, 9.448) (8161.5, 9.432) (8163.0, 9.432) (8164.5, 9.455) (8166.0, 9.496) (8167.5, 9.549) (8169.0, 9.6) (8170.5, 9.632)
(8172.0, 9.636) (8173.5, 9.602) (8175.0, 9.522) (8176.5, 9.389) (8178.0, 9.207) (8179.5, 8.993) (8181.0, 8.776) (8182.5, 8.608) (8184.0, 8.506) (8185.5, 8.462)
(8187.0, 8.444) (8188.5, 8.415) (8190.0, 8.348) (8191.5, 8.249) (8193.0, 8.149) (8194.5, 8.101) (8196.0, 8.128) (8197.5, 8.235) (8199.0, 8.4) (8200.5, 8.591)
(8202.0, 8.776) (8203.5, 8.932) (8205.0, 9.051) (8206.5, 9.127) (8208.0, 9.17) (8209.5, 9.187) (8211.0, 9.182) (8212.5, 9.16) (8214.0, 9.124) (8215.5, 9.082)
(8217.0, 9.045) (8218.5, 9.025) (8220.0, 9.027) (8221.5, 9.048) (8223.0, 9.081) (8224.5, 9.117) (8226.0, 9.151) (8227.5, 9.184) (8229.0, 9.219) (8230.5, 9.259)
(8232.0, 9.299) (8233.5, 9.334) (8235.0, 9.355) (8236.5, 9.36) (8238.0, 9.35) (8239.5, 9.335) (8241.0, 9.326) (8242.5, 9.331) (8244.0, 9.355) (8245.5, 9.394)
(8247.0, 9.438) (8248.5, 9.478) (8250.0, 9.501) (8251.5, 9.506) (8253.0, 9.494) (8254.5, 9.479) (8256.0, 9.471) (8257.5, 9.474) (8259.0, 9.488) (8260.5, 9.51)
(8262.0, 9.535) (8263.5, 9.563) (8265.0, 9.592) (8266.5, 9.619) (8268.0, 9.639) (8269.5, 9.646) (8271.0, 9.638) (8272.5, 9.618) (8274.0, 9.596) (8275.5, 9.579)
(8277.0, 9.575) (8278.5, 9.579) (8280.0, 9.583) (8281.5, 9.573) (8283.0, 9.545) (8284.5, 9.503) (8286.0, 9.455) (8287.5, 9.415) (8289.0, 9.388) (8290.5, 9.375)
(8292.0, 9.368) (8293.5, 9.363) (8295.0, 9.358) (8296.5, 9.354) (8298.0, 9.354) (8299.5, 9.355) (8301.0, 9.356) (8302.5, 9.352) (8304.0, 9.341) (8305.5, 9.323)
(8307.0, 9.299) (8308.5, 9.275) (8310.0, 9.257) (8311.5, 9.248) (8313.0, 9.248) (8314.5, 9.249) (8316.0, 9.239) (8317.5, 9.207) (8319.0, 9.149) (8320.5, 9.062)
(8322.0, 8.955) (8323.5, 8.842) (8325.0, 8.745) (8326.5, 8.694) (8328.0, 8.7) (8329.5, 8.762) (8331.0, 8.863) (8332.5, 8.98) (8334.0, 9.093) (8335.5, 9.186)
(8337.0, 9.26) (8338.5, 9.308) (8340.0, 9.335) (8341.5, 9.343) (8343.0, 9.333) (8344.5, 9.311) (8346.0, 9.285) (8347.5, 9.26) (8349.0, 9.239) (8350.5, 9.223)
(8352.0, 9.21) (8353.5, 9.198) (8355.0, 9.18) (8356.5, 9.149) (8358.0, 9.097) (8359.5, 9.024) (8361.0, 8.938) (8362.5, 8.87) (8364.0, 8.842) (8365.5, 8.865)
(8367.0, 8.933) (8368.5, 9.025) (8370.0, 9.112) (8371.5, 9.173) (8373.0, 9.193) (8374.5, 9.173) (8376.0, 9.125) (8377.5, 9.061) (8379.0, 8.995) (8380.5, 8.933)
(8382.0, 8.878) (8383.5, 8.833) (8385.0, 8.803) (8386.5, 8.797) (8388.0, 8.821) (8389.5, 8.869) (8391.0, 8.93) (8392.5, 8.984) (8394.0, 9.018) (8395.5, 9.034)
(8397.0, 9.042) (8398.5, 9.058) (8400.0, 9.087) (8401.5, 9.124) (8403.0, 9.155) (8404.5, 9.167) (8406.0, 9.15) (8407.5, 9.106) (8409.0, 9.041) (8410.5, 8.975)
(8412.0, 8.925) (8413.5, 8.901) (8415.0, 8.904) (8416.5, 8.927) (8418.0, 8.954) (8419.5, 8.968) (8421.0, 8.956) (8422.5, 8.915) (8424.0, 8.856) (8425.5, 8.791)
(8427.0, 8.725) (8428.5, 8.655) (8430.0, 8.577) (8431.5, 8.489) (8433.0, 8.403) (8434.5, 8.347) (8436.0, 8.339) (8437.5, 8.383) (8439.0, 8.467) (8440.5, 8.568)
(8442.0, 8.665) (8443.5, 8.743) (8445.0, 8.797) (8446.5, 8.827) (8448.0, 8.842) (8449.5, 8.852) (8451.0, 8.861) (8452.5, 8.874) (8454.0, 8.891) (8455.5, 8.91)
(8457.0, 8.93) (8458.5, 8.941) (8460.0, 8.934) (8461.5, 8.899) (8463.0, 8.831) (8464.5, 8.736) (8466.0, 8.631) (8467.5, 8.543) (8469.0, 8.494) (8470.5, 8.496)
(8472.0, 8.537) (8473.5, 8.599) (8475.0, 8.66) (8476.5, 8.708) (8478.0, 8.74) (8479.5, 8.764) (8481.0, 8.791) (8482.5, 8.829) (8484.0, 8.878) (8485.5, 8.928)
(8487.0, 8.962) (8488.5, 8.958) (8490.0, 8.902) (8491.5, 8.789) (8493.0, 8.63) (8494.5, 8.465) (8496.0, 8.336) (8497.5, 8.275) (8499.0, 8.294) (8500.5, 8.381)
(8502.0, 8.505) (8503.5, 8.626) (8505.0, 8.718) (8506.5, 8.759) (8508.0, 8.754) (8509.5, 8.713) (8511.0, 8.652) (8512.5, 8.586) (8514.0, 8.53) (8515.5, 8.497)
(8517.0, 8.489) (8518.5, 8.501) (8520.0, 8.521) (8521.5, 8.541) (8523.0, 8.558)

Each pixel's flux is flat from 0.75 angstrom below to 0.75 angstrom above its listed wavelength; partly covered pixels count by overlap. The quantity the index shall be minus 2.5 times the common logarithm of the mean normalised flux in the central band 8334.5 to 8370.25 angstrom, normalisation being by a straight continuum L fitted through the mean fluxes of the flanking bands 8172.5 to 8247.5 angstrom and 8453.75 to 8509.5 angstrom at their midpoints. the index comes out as -0.04 mag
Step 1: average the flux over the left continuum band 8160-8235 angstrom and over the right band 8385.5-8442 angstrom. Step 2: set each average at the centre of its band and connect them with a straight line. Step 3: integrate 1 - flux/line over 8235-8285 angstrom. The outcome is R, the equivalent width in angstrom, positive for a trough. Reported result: -3.0 angstrom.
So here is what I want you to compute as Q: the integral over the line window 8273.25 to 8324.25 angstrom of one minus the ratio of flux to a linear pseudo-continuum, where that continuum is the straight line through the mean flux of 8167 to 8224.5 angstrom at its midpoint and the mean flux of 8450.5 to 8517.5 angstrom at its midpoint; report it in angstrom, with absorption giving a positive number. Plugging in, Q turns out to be -3.0 angstrom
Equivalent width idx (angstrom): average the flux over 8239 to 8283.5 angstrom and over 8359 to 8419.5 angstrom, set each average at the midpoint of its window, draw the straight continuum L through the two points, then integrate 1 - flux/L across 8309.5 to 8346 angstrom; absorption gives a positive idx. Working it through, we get 0.6 angstrom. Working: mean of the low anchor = 9.52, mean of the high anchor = 8.99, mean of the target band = 9.1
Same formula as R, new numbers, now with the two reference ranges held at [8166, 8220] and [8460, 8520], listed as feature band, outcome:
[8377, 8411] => -1.0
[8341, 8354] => -0.7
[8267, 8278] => -1.0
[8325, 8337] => -0.2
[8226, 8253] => -1.5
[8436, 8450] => 0.1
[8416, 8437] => 0.0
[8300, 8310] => -0.6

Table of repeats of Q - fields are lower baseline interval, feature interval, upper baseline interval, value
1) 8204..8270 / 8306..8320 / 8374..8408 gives -0.1 angstrom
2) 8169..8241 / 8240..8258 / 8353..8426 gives -0.9 angstrom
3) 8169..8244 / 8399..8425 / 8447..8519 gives -0.7 angstrom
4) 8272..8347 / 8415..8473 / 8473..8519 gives 0.6 angstrom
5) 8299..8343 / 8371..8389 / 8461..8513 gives 0.0 angstrom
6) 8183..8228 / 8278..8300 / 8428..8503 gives -1.7 angstrom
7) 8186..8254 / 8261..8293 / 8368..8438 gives -2.0 angstrom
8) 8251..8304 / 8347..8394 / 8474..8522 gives 0.6 angstrom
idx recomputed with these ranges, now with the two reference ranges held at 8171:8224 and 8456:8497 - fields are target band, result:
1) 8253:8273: -1.7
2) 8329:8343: -0.6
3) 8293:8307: -0.9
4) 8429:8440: 0.4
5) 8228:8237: -0.5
